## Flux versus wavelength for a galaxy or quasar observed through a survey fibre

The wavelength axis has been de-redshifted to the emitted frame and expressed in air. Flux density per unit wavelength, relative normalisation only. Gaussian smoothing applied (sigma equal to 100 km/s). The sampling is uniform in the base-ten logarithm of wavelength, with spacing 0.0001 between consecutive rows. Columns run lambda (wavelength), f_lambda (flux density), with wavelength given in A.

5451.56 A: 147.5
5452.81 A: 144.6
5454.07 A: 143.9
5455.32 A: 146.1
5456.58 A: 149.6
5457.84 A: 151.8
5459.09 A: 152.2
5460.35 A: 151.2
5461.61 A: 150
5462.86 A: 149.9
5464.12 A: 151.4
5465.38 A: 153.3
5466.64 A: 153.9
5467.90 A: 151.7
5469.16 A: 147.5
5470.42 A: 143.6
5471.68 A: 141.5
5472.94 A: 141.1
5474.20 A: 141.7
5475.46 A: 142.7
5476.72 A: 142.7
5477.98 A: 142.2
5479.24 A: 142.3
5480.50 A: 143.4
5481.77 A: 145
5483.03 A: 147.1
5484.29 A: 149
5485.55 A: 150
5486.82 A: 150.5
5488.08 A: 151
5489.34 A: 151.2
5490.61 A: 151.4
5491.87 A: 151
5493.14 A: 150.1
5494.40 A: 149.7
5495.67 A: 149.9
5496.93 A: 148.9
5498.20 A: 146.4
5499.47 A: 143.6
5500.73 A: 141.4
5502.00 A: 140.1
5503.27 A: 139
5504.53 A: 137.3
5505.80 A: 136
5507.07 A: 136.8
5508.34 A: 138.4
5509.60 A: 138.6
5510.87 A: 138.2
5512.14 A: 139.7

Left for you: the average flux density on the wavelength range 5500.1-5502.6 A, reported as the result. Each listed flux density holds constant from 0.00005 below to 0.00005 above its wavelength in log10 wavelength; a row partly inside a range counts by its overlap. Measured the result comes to 141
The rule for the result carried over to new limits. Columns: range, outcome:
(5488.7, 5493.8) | 151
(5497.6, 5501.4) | 144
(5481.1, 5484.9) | 147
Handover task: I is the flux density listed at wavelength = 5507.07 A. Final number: 136.8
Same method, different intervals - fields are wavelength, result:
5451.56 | 147.5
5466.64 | 153.9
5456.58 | 149.6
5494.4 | 149.7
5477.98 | 142.2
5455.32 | 146.1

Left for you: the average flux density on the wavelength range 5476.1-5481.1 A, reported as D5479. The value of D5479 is 143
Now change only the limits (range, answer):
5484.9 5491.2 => 151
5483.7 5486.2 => 149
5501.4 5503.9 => 140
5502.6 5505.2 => 138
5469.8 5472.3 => 143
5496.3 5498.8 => 148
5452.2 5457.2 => 146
